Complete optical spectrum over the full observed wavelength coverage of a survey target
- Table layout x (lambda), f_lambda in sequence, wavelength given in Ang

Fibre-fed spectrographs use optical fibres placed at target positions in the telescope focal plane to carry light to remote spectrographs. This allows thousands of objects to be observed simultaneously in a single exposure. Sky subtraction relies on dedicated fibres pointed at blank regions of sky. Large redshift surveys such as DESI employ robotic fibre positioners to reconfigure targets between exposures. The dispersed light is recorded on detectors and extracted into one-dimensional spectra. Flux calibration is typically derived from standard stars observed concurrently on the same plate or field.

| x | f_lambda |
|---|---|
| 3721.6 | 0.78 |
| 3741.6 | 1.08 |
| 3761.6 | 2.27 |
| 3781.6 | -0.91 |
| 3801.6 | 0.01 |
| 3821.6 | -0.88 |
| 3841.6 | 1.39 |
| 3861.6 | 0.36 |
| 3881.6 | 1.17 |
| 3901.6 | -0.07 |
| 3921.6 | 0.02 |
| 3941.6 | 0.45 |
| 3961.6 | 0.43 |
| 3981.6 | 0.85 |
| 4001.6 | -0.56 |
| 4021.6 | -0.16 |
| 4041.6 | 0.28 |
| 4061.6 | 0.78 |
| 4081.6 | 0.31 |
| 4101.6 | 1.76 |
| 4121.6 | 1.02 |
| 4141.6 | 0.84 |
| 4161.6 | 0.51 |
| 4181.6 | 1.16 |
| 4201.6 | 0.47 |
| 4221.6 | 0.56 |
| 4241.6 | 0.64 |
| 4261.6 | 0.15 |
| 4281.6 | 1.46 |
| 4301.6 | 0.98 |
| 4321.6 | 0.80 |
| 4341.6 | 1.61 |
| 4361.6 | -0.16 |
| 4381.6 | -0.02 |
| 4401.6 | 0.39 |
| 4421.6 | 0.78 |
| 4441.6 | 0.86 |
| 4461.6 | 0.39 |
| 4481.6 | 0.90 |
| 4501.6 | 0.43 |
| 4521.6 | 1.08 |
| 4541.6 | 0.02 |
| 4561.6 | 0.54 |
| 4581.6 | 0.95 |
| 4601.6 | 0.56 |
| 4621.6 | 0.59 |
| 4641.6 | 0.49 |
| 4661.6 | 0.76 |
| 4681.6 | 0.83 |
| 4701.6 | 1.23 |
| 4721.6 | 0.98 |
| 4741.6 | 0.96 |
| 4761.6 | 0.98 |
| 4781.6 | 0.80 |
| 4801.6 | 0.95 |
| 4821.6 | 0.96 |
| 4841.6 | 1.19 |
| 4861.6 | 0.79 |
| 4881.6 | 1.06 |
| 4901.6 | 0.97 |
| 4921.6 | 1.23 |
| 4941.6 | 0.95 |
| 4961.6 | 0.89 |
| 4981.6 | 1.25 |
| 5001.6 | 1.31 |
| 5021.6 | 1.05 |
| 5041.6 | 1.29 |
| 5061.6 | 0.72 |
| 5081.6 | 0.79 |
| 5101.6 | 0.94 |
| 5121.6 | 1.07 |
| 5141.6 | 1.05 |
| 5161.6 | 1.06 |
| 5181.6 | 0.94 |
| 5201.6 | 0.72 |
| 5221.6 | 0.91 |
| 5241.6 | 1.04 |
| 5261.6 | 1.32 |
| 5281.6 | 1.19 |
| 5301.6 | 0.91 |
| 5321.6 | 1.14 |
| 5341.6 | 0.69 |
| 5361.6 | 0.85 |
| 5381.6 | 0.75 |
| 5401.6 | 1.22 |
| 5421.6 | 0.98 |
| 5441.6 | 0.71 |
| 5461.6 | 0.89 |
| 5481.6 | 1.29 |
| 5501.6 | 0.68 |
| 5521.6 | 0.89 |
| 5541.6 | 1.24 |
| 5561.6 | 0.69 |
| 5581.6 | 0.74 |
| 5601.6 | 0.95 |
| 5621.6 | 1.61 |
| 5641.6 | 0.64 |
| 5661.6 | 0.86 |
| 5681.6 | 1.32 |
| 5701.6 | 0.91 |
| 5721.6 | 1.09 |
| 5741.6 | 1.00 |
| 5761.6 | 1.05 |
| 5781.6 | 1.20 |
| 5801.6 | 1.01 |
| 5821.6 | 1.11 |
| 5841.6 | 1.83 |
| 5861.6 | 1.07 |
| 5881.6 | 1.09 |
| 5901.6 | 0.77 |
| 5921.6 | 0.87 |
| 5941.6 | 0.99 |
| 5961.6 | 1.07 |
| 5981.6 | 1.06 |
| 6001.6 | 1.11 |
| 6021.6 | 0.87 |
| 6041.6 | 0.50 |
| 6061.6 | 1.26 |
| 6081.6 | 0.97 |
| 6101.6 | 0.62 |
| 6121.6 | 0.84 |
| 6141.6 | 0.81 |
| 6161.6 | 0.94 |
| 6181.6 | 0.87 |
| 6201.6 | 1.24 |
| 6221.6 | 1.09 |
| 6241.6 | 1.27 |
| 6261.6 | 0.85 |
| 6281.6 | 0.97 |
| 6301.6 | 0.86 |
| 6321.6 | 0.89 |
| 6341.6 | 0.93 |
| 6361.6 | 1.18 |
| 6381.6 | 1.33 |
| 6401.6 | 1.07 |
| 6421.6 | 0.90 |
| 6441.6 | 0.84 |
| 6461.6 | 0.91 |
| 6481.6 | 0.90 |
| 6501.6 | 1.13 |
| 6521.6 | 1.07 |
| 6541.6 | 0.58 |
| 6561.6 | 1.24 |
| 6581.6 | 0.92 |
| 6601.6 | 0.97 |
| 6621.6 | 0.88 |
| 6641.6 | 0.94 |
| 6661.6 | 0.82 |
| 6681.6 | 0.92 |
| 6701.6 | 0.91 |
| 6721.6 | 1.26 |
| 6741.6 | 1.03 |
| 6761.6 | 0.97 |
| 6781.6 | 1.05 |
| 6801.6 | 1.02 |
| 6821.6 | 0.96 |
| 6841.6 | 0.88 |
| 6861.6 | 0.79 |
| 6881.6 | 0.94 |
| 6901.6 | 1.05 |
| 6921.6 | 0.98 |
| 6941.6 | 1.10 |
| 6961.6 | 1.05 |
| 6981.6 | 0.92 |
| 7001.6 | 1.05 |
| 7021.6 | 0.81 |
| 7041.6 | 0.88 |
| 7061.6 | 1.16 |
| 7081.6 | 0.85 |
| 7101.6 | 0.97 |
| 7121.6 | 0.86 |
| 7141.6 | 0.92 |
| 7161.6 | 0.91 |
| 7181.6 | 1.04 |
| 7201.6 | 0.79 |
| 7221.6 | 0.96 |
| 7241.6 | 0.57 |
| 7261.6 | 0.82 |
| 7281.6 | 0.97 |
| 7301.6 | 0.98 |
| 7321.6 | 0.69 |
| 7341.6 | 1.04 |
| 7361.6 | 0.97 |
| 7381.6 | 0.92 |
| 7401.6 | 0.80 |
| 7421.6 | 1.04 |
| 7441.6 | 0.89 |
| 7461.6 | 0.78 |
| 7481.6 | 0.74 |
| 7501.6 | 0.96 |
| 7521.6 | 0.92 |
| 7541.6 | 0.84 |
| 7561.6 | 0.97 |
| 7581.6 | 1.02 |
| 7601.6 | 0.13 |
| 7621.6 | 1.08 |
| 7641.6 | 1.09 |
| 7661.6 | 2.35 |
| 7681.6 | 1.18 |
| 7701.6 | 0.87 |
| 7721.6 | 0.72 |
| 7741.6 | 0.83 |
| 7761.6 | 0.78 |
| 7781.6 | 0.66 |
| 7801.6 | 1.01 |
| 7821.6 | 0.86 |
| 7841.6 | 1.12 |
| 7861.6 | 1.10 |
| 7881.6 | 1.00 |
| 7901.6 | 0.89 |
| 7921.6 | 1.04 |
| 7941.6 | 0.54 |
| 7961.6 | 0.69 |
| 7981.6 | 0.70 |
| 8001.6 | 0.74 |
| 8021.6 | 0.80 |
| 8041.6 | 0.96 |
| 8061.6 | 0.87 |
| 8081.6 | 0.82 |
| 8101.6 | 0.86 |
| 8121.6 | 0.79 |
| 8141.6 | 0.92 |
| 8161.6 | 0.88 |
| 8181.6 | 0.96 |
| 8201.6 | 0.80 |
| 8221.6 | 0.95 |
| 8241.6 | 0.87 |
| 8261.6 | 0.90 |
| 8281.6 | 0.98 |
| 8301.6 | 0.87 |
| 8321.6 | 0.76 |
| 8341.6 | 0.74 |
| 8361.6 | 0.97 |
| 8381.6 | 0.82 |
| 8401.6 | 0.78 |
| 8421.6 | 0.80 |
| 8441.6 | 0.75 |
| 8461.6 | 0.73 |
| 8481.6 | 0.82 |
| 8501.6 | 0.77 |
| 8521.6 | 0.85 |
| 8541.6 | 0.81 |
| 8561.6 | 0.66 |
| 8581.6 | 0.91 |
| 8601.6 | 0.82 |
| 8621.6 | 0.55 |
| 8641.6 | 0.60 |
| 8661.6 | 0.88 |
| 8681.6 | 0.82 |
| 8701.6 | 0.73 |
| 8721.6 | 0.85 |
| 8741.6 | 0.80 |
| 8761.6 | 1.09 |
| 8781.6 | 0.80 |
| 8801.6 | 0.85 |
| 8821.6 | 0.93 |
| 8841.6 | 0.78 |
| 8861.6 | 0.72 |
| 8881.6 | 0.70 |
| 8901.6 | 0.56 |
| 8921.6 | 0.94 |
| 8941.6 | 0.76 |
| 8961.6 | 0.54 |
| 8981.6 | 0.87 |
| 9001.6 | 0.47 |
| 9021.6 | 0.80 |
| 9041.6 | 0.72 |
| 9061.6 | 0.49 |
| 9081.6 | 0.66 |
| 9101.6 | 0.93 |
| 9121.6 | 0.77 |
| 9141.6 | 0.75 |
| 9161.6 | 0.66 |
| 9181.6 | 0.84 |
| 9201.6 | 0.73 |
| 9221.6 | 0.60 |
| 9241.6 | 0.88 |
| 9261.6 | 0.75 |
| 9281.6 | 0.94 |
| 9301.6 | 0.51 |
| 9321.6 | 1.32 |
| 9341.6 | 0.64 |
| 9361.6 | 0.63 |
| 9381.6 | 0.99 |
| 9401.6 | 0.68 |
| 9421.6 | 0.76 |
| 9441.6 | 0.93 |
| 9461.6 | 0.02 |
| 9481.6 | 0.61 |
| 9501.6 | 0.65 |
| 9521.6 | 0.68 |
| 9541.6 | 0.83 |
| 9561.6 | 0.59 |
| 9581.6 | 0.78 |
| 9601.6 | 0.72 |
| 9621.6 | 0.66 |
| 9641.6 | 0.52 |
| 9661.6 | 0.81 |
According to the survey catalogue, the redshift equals 0.17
